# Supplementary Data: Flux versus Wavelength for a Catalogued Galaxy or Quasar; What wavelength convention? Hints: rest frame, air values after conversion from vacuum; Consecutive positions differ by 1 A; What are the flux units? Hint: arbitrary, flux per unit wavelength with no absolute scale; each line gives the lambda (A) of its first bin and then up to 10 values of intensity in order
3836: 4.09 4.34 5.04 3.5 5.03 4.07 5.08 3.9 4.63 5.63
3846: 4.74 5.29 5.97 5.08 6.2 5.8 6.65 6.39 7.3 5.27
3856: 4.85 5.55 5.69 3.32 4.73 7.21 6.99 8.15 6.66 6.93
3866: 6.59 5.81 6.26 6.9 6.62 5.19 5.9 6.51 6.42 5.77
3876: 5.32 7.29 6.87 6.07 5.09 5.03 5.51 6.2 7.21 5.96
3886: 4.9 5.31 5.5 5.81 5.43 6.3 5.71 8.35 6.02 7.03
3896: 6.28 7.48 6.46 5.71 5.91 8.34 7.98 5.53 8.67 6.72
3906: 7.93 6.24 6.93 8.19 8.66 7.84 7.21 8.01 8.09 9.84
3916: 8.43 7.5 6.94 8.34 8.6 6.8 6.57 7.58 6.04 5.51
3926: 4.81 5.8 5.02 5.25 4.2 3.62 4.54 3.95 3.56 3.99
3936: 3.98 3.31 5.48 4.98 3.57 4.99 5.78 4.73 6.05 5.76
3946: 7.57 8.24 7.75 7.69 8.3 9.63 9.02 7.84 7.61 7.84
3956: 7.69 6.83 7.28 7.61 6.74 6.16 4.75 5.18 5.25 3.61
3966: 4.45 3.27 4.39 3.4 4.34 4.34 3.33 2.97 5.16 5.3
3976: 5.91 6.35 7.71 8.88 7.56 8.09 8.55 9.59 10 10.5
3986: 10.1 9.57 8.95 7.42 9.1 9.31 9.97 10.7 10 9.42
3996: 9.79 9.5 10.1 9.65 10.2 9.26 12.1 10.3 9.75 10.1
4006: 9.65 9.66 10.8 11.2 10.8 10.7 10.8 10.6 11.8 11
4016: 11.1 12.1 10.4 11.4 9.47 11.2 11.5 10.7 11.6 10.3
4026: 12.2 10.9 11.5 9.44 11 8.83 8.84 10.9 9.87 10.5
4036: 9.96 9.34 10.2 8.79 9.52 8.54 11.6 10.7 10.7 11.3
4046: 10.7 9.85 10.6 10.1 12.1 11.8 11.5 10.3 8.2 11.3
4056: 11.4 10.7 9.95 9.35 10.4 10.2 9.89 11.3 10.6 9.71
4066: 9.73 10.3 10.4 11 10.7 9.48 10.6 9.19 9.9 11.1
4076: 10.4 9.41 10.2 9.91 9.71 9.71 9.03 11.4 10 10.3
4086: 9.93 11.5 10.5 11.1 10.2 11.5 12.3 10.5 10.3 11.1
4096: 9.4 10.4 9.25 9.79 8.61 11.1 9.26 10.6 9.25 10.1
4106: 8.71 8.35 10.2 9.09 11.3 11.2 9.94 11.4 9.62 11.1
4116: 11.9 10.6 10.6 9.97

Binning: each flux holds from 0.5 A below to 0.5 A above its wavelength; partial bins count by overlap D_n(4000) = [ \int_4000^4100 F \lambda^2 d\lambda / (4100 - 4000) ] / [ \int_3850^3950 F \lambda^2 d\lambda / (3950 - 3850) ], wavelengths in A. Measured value 1.79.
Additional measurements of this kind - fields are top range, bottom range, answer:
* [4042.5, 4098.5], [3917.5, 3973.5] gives 1.92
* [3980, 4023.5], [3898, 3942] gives 1.68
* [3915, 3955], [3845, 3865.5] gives 1.09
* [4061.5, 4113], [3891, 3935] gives 1.67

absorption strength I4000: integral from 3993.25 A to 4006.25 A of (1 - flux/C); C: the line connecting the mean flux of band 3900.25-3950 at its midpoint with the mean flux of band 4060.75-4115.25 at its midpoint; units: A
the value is -3.0 A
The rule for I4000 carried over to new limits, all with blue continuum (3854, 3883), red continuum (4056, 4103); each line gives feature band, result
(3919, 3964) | 8.41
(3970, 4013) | -1.54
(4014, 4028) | -3.11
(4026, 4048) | -1.84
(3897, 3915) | -1.57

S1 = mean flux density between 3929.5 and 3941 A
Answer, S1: 4.15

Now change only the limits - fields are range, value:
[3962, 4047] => 9.09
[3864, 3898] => 6.18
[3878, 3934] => 6.5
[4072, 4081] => 10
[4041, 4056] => 10.7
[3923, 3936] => 4.77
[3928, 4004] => 6.94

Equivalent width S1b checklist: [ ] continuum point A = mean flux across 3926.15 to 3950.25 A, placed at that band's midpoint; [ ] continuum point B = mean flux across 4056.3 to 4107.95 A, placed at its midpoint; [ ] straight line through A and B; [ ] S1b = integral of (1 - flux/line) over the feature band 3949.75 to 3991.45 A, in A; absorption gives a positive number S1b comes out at -3.2 A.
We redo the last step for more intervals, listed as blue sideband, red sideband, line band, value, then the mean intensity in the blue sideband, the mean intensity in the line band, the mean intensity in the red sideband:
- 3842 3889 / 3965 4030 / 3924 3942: 7.0 A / 5.89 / 4.58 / 9.04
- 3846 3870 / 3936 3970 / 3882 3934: -4.3 A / 6.05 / 6.57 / 6.09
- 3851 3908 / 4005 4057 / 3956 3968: 4.2 A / 6.28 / 5.6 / 10.6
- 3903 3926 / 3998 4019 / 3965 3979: 6.9 A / 7.47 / 4.8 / 10.6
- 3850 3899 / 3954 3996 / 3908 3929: -2.3 A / 6.13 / 7.23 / 7.05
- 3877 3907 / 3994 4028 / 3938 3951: 3.0 A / 6.4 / 6.38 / 10.6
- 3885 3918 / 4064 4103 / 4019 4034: -2.2 A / 6.99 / 10.6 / 10.2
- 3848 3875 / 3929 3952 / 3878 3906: -2.1 A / 6.11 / 6.35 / 5.6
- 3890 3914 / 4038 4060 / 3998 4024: -3.0 A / 7.09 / 10.7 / 10.4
